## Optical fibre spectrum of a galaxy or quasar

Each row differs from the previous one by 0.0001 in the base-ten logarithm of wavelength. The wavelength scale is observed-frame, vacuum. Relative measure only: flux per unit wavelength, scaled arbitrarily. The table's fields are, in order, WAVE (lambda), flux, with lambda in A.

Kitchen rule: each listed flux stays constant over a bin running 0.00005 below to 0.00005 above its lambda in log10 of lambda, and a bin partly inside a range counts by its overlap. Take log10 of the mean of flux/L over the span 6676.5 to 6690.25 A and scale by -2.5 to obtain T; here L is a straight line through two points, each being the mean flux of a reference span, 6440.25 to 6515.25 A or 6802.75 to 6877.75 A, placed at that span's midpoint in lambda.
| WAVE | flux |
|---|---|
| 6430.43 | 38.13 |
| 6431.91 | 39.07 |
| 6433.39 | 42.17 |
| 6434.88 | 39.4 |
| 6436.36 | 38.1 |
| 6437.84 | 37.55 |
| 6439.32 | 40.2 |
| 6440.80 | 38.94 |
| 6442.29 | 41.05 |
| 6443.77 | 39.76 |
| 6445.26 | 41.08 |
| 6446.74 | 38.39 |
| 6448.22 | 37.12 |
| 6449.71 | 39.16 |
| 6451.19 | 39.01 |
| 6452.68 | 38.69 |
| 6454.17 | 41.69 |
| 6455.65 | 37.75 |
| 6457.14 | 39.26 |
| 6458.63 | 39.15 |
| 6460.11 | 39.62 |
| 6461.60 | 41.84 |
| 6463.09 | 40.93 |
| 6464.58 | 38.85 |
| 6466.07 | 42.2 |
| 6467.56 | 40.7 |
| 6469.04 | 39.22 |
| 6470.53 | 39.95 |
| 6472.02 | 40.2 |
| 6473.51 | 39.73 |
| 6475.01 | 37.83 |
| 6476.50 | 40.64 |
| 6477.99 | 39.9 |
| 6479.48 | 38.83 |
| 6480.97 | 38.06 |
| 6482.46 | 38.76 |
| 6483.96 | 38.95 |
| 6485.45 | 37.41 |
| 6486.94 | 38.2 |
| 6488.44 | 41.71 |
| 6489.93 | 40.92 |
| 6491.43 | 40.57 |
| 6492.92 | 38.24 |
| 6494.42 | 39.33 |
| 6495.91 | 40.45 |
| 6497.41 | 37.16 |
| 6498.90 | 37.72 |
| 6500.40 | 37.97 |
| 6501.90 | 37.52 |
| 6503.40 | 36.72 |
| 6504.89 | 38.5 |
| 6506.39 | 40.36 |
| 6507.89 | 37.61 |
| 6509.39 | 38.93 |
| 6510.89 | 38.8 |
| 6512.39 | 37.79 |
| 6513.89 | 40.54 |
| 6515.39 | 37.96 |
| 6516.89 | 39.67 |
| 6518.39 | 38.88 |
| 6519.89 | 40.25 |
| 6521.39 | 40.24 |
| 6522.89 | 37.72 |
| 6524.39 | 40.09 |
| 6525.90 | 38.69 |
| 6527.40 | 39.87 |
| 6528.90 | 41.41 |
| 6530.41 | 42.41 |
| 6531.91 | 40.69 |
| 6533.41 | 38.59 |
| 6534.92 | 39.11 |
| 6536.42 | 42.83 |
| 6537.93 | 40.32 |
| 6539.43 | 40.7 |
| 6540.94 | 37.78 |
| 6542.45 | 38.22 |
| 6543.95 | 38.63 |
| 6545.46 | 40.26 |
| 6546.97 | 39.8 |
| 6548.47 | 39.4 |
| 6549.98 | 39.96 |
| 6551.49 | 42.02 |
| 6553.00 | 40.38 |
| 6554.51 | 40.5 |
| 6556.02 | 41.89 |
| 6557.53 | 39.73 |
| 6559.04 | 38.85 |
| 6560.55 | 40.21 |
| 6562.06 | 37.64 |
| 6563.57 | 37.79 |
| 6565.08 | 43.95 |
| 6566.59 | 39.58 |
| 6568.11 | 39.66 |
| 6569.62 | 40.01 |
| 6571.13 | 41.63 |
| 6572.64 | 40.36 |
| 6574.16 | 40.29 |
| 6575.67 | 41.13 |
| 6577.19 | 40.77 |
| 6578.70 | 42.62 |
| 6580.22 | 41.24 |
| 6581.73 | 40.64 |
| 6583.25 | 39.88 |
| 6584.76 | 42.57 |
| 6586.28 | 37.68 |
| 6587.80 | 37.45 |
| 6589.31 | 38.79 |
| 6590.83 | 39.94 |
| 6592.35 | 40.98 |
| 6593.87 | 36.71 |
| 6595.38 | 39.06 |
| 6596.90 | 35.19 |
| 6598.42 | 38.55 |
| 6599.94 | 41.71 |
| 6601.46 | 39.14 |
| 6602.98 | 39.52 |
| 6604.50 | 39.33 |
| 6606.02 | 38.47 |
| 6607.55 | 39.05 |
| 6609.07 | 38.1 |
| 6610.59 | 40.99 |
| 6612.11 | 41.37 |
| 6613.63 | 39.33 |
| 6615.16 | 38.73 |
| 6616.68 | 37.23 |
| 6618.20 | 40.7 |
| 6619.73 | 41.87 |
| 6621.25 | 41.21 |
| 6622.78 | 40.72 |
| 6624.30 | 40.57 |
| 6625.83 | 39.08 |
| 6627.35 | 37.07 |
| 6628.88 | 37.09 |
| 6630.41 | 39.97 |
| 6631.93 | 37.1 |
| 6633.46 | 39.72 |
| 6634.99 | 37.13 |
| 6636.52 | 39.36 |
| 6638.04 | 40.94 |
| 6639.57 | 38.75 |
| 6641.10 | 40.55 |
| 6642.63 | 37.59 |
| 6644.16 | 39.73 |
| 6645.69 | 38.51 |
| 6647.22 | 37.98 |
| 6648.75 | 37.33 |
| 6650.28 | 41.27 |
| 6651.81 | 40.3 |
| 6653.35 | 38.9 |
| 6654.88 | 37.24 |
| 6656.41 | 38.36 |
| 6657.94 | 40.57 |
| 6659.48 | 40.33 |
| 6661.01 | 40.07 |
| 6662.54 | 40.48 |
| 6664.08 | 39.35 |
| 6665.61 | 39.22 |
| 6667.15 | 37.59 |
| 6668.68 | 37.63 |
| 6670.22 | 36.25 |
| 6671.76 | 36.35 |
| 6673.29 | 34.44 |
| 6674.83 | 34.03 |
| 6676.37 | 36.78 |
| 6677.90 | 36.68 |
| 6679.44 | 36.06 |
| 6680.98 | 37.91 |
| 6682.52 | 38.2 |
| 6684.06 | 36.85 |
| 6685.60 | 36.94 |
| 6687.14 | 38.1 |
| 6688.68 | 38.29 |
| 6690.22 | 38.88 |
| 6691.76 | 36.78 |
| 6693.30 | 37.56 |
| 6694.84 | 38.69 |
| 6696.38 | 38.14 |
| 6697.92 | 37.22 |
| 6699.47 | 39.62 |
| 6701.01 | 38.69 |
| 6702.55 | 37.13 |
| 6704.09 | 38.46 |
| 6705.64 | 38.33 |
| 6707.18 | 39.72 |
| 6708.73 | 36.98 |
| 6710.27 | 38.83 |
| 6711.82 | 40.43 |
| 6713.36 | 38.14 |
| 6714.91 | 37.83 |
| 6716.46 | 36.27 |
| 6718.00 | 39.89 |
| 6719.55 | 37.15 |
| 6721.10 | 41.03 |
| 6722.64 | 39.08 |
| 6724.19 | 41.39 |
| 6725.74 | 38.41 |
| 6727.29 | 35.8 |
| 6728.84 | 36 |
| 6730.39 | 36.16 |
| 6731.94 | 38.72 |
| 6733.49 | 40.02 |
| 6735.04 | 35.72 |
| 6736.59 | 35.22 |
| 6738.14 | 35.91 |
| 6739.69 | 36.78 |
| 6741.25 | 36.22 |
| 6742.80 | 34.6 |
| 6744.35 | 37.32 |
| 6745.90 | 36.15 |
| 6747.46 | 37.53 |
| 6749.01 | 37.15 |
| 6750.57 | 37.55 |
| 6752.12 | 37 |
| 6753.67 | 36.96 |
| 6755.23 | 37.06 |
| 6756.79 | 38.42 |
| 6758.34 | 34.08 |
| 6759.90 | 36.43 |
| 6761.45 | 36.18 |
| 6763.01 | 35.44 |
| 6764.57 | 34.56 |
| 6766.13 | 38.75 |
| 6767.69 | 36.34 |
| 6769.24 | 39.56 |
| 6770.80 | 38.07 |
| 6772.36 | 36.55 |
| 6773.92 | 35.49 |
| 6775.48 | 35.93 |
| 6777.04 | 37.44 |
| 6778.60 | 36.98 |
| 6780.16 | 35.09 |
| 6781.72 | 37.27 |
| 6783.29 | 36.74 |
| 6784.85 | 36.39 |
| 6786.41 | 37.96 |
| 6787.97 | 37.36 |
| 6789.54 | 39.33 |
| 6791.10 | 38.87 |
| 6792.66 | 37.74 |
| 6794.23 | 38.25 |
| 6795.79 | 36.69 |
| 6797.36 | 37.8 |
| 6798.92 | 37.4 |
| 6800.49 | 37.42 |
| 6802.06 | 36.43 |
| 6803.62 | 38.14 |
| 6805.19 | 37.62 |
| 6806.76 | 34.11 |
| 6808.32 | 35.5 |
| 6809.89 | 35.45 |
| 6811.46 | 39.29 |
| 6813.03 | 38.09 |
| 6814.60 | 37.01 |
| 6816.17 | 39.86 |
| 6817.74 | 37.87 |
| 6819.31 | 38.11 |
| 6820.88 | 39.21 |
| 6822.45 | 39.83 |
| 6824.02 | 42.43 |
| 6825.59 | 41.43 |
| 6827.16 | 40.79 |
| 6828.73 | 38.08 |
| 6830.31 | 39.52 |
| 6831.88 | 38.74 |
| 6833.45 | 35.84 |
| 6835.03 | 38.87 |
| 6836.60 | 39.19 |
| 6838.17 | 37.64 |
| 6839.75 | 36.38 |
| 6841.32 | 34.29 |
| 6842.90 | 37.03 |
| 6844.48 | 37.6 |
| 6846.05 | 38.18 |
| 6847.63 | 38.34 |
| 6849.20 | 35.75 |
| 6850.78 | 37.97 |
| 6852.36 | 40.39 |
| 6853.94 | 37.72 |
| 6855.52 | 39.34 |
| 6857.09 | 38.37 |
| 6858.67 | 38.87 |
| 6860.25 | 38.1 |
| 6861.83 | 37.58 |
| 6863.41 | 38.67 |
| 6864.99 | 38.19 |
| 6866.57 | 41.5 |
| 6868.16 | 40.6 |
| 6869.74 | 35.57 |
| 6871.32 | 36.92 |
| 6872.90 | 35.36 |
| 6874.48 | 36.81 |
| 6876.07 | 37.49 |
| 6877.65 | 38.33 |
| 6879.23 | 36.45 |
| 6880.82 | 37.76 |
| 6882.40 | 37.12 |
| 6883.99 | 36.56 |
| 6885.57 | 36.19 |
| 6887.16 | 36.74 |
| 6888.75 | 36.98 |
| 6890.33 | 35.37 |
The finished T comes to 0.03 mag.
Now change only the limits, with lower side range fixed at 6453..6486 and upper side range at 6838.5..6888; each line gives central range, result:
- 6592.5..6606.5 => 0.006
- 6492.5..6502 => 0.030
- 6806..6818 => 0.022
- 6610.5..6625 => -0.038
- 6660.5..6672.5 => 0.008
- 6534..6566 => -0.022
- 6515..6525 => 0.001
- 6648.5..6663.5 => -0.025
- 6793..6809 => 0.028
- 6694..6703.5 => 0.005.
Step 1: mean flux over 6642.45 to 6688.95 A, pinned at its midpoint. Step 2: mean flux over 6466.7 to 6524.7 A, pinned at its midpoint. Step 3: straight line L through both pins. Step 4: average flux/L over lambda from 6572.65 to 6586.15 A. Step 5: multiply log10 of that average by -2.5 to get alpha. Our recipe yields -0.06 mag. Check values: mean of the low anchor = 39.1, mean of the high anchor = 38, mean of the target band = 40.9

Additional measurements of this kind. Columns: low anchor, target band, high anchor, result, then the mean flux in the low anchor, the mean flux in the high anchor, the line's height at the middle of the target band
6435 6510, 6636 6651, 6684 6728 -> -0.02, 39.3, 38.3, 38.6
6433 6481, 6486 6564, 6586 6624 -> 0.00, 39.6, 39.3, 39.5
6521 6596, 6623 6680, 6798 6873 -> 0.03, 40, 38.1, 39.4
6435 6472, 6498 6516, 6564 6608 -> 0.04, 39.6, 39.8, 39.7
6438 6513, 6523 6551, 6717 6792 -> -0.03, 39.3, 37.2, 38.8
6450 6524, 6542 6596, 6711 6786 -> -0.04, 39.2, 37.2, 38.6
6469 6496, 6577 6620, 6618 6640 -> 0.00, 39.4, 39.4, 39.4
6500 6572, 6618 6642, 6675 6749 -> -0.02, 39.6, 37.7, 38.6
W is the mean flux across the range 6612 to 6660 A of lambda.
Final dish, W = 39.2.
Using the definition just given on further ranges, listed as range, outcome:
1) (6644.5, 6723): 38.2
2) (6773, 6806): 37.2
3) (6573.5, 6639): 39.5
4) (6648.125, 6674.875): 38.4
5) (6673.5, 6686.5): 36.6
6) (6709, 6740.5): 37.9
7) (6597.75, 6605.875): 39.6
